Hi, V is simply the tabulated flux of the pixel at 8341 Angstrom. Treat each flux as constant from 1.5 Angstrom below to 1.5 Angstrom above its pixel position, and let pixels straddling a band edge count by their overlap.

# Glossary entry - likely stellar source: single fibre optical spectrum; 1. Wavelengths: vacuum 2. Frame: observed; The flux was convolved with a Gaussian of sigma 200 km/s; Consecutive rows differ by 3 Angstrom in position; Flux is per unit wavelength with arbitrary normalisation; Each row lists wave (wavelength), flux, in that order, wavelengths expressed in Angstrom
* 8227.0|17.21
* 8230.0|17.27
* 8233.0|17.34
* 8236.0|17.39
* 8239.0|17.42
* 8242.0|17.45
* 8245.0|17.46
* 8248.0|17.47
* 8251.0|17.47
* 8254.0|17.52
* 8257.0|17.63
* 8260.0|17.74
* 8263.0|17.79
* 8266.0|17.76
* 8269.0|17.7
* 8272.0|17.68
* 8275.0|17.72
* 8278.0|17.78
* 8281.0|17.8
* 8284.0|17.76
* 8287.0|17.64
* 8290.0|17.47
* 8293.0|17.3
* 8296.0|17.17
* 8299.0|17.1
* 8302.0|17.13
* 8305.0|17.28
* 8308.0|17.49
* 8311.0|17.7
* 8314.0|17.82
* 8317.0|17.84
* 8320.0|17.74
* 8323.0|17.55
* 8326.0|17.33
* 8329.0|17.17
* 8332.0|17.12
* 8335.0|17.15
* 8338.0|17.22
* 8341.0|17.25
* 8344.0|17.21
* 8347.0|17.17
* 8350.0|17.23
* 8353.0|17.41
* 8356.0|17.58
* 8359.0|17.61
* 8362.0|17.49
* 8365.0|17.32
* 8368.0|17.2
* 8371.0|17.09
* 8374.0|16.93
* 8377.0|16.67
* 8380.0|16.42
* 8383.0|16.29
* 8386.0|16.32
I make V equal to 17.25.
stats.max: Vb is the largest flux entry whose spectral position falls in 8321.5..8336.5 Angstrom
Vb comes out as 17.55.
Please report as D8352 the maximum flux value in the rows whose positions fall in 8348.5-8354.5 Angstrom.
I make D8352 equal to 17.41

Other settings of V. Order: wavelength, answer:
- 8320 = 17.74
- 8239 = 17.42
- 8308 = 17.49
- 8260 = 17.74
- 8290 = 17.47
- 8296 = 17.17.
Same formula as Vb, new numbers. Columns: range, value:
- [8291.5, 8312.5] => 17.7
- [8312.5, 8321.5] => 17.84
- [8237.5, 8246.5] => 17.46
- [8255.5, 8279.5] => 17.79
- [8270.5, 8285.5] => 17.8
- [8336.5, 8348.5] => 17.25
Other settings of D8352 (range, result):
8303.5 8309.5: 17.49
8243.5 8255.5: 17.52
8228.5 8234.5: 17.34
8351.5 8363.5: 17.61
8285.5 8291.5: 17.64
